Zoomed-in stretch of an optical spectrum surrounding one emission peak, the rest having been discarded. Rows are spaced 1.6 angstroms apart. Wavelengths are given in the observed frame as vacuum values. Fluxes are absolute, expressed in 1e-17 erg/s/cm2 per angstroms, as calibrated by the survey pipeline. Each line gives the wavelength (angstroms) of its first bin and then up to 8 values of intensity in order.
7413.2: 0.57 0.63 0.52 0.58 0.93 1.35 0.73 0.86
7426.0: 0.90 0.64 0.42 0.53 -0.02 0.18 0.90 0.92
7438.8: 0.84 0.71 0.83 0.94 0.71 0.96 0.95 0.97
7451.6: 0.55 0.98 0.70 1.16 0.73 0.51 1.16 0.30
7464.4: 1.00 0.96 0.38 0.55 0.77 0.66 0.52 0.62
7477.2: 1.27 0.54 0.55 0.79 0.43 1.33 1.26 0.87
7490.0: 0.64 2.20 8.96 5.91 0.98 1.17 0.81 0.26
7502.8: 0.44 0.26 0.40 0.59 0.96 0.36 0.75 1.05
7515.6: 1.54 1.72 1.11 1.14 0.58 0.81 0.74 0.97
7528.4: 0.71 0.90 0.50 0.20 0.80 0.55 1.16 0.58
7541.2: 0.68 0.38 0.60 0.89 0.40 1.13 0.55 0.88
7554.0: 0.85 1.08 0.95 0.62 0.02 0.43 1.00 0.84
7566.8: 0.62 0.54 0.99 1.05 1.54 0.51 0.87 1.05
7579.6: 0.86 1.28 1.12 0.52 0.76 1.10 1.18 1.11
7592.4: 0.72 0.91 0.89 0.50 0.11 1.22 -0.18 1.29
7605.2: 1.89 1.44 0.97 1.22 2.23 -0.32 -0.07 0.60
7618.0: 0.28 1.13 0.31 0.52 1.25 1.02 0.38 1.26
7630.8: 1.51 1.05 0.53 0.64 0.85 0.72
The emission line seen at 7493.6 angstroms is H-alpha 6563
